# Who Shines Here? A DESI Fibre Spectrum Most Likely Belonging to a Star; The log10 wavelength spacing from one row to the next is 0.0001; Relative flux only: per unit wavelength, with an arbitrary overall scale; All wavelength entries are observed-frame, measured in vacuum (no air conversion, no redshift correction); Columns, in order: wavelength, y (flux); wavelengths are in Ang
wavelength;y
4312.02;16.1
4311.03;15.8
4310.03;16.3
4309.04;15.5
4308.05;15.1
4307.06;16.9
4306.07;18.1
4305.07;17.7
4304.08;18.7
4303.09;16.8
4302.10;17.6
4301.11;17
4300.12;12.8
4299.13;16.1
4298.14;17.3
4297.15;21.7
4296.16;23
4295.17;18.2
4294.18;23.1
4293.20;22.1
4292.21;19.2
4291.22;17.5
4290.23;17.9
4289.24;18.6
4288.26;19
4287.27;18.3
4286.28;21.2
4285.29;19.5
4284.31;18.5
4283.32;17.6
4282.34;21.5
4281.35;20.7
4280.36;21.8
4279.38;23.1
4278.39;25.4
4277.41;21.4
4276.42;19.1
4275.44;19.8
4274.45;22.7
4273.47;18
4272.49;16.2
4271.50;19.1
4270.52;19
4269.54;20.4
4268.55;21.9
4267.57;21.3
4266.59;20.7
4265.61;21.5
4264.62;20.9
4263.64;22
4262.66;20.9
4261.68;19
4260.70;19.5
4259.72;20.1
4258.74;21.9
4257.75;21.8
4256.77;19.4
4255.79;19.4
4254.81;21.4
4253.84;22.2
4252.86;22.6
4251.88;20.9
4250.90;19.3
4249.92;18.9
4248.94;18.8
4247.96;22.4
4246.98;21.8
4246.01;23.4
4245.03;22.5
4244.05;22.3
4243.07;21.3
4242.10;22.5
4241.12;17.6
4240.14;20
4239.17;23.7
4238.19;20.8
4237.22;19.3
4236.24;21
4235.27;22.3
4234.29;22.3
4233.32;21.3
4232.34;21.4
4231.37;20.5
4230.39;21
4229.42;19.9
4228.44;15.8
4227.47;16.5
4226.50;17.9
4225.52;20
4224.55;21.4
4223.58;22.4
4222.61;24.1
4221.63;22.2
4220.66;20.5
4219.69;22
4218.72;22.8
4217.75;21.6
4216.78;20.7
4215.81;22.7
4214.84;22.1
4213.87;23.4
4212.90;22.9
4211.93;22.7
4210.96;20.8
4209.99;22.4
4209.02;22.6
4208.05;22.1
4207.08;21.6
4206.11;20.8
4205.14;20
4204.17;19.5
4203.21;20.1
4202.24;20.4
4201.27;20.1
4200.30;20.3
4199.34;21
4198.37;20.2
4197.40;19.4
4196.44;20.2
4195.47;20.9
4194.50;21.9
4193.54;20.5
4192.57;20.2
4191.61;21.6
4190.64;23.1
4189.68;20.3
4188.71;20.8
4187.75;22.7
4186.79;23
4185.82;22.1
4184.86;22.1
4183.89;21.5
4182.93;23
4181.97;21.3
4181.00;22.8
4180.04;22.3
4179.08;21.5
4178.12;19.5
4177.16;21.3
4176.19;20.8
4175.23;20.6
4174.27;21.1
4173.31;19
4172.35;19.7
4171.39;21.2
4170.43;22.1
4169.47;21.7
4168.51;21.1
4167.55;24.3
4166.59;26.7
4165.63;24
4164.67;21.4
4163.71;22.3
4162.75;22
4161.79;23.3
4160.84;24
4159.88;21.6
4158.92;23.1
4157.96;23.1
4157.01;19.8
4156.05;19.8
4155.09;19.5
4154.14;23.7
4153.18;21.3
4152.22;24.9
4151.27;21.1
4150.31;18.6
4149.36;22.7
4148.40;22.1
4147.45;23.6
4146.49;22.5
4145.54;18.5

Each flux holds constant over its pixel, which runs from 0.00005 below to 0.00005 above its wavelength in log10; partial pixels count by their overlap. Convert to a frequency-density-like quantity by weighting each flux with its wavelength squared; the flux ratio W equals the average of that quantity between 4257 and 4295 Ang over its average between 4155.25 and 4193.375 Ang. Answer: 1.0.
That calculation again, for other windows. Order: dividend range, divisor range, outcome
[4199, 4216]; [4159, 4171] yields 0.96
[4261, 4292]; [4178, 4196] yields 0.97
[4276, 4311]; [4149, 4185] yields 0.92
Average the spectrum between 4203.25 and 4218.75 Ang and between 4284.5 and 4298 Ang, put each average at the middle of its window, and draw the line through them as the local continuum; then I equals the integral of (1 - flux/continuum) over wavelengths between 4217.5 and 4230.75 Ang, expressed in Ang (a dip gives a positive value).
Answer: 0.5 Ang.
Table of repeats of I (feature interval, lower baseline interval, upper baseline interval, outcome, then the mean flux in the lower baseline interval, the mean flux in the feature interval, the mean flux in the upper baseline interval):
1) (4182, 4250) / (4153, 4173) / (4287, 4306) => -1.5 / 22.2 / 21.2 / 18.5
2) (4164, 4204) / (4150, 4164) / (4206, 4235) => 0.5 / 21.9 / 21.4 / 21.3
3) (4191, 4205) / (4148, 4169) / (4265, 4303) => 0.7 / 22.3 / 20.5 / 19.7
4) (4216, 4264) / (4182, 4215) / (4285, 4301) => -1.3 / 21.4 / 20.9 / 19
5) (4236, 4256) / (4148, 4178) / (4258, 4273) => -0.5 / 21.8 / 21.1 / 20.3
